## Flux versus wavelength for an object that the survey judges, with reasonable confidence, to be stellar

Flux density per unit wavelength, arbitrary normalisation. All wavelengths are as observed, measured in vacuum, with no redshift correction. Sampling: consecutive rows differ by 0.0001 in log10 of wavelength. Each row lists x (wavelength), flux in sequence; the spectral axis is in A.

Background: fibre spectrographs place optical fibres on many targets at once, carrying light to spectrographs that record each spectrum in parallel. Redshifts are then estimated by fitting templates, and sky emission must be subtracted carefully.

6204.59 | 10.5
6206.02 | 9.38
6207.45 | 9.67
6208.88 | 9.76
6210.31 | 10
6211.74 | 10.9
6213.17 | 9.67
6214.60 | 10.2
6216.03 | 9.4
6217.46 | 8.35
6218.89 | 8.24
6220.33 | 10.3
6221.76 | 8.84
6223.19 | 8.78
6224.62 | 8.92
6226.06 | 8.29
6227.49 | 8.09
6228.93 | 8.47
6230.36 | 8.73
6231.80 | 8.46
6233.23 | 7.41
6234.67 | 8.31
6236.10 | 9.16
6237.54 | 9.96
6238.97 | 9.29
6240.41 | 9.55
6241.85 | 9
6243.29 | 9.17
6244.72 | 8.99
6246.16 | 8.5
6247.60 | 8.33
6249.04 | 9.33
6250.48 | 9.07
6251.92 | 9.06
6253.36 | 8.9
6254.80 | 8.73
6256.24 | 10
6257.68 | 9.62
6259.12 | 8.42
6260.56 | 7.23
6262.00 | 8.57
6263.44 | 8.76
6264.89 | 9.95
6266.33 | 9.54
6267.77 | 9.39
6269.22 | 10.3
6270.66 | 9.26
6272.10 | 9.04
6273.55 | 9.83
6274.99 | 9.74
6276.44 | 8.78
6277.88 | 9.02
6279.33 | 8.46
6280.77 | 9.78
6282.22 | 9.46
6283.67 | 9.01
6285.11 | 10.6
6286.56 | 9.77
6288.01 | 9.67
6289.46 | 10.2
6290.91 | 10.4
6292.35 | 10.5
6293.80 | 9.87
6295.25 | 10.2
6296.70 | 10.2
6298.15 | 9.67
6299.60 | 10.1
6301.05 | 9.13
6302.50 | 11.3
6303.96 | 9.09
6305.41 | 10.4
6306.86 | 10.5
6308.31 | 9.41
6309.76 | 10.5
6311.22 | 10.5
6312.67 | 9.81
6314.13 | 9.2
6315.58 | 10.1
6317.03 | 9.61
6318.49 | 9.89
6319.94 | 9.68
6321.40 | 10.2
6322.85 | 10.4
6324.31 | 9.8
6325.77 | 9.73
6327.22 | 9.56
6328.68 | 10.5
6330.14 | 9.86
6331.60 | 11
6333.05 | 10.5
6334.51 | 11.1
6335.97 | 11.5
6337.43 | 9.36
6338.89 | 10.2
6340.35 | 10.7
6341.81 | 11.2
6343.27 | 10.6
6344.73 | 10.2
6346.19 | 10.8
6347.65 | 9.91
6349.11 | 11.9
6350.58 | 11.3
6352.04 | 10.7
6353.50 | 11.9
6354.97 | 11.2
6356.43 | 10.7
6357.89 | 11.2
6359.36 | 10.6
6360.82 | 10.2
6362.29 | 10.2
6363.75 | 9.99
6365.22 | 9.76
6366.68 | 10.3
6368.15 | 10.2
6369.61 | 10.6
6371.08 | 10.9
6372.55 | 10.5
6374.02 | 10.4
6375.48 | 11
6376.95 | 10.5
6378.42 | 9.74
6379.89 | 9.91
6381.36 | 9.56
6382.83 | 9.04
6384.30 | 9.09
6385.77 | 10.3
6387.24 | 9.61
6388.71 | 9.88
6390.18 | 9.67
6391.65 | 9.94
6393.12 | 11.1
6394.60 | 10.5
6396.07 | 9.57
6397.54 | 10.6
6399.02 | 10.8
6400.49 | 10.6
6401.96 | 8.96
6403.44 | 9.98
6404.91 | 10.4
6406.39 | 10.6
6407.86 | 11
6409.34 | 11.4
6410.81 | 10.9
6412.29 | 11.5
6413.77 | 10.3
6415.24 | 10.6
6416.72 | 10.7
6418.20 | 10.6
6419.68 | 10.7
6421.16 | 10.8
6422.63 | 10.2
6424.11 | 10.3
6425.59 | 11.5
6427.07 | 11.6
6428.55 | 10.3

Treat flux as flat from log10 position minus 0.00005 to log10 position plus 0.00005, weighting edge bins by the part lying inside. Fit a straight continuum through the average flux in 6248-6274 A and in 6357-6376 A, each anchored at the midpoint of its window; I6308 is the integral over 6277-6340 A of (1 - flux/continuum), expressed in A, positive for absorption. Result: -1.7 A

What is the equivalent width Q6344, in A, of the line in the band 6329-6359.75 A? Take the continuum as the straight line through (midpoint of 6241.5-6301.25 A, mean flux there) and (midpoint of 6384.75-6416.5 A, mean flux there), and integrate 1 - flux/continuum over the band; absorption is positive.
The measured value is -2.6 A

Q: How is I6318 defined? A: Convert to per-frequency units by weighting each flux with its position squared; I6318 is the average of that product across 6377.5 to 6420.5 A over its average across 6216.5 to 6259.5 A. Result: 1.2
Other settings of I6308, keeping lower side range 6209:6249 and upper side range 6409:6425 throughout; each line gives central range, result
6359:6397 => 0.9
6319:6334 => -0.3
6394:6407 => 0.4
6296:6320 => -0.5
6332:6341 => -0.5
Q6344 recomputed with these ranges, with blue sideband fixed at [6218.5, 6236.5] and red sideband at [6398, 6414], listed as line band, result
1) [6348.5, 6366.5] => -1.3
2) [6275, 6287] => -0.2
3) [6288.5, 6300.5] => -1.0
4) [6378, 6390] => 0.8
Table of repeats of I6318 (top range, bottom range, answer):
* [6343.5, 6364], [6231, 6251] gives 1.26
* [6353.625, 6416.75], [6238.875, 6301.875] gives 1.14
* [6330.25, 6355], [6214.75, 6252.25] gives 1.26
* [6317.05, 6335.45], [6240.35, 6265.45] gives 1.17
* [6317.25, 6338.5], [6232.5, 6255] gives 1.17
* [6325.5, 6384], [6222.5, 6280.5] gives 1.21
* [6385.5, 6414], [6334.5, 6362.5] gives 0.98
